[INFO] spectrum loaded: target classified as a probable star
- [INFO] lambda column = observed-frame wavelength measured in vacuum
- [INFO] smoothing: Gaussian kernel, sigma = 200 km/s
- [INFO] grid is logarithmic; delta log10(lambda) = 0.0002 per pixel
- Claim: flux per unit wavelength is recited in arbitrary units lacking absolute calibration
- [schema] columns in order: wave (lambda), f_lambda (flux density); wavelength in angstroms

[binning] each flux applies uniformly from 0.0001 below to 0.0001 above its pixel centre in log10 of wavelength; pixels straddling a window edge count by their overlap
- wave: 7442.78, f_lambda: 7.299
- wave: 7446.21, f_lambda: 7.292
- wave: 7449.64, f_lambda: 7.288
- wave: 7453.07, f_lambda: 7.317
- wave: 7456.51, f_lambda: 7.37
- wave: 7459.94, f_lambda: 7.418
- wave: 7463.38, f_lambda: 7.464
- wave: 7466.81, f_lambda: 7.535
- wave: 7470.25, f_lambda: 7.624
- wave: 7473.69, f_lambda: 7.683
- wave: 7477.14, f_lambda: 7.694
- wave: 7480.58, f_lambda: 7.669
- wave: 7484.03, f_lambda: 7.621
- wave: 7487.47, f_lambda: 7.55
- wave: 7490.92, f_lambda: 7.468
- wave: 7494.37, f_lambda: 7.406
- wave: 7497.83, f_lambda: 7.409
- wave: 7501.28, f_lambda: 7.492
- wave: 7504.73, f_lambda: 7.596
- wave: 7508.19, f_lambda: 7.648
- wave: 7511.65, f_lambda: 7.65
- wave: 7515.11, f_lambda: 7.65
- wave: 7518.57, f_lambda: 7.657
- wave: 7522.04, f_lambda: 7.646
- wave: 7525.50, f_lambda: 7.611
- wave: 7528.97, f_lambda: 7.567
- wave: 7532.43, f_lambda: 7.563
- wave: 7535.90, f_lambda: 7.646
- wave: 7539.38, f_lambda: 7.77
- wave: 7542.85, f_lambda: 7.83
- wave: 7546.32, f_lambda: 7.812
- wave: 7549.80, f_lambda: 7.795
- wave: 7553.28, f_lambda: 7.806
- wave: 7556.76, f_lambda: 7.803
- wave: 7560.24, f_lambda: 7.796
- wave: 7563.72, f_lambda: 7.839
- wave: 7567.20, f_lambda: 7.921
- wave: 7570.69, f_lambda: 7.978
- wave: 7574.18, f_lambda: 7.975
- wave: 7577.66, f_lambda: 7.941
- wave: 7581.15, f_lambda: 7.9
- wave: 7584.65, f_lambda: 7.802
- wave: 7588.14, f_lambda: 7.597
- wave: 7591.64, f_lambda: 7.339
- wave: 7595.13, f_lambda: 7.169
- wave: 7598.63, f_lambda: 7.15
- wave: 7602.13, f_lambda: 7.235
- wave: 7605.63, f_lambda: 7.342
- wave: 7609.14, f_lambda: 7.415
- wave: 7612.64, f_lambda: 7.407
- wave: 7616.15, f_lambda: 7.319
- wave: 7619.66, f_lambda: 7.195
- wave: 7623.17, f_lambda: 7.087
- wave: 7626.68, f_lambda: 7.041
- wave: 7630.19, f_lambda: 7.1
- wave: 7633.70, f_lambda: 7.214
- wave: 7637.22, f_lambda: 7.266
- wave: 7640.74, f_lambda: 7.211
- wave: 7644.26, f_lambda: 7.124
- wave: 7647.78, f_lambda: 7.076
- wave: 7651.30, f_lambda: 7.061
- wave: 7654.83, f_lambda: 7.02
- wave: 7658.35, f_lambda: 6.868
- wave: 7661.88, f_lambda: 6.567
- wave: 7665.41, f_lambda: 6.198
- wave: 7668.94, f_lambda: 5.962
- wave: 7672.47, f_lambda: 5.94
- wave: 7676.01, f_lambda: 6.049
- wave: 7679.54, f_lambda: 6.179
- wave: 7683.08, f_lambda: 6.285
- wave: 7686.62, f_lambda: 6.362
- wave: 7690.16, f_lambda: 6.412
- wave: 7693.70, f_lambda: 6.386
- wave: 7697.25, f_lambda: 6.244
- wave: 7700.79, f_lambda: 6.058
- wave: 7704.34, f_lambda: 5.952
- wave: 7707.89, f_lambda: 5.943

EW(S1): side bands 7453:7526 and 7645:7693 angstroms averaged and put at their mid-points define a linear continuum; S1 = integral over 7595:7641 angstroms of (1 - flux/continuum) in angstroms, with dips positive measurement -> -3.0 angstroms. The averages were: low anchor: 7.56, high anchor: 6.47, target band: 7.23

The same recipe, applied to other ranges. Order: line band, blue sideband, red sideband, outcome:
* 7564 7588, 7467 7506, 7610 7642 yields -1.8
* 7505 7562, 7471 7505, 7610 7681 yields -2.7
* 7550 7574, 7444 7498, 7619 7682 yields -2.5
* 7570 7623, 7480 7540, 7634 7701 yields -3.5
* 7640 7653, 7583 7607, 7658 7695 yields -0.8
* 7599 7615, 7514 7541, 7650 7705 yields -0.9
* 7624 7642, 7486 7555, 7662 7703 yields -1.4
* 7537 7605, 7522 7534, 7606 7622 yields -2.2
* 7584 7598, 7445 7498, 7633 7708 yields -1.0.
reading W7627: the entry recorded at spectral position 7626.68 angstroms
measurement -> 7.041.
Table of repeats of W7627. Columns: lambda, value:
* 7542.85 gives 7.83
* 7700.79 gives 6.058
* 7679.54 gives 6.179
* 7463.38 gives 7.464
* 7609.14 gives 7.415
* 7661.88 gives 6.567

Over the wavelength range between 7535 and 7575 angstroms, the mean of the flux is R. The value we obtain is 7.83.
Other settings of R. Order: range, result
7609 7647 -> 7.2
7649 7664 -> 6.87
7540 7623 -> 7.62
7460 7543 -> 7.59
